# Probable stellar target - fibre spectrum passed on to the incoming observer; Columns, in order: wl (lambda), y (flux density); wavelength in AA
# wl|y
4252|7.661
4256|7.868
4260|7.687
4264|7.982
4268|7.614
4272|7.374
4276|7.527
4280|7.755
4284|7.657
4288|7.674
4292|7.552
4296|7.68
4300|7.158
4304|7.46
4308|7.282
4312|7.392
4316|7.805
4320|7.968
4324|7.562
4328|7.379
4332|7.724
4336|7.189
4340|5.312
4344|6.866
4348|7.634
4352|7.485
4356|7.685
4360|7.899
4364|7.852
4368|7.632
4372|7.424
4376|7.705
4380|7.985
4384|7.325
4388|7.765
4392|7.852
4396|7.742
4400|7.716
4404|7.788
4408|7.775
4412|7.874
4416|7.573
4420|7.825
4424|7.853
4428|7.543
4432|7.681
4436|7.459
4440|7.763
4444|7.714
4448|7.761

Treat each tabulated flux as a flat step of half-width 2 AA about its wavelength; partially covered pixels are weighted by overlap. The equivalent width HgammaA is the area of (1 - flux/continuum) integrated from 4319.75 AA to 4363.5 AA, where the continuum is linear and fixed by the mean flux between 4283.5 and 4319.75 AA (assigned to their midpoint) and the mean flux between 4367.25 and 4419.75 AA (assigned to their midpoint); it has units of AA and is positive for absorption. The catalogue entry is 1.6 AA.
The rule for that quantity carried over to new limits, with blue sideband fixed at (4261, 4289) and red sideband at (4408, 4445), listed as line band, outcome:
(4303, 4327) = 0.3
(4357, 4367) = -0.2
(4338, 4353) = 1.8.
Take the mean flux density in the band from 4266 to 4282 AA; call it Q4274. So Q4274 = 7.57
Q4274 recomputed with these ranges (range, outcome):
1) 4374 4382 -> 7.85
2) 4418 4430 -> 7.74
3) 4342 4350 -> 7.25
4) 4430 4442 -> 7.63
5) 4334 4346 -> 6.46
